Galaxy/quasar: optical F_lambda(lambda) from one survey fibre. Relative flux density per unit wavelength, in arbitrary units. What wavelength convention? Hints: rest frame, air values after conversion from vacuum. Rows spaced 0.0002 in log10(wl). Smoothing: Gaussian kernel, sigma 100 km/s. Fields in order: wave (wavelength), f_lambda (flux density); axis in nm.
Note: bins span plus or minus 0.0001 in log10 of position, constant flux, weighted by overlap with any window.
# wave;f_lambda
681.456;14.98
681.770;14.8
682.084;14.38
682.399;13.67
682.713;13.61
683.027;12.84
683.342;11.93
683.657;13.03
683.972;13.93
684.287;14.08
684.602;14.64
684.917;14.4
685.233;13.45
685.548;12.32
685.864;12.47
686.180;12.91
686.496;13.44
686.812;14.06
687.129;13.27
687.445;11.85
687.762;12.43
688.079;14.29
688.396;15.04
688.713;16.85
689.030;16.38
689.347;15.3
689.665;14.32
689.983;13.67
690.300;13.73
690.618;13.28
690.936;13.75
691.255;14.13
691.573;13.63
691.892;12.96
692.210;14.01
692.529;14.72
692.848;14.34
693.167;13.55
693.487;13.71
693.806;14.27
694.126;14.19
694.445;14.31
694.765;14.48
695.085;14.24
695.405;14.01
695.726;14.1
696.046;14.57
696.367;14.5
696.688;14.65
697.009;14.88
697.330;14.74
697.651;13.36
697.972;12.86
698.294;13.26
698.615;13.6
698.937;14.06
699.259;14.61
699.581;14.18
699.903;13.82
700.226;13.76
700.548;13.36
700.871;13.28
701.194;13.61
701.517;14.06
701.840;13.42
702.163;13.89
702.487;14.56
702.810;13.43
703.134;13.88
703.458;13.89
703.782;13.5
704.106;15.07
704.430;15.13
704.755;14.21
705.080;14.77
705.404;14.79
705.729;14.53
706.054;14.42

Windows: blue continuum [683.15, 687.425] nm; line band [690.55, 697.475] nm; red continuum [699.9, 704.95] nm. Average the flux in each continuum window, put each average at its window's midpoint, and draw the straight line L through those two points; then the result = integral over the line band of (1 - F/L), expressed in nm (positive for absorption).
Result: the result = -0.259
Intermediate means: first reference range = 13.3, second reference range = 13.9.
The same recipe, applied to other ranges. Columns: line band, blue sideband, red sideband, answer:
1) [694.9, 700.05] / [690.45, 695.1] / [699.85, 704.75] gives -0.06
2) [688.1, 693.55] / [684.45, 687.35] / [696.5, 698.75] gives -0.28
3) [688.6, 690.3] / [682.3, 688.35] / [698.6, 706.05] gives -0.20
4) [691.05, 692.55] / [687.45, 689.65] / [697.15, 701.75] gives 0.07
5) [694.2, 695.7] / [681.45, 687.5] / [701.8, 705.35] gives -0.04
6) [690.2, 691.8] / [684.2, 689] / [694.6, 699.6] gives 0.03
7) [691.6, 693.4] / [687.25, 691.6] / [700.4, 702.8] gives 0.02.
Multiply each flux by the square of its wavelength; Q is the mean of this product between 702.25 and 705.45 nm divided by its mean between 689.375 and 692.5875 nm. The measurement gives 1.1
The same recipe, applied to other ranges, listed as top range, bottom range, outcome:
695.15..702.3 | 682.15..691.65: 1.05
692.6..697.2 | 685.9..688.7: 1.08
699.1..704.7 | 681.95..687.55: 1.10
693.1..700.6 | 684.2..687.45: 1.08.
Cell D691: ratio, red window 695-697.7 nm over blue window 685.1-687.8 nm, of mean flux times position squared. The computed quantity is 1.1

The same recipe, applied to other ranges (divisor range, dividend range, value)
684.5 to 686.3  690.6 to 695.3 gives 1.07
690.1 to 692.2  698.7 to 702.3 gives 1.04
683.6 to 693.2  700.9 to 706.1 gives 1.07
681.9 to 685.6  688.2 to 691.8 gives 1.09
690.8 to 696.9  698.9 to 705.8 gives 1.02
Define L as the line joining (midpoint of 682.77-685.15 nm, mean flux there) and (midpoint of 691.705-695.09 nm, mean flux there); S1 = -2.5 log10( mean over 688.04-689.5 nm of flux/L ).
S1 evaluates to -0.14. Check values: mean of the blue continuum 13.5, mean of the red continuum 14.1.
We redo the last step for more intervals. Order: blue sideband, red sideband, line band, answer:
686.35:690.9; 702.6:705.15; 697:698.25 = 0.03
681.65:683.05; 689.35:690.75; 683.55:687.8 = 0.05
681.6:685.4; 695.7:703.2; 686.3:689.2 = -0.03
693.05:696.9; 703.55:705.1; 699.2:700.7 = 0.04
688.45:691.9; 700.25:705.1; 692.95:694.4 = 0.03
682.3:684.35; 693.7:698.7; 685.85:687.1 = 0.01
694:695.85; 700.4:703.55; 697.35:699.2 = 0.03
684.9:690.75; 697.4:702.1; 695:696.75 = -0.05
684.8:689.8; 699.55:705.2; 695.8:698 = -0.03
